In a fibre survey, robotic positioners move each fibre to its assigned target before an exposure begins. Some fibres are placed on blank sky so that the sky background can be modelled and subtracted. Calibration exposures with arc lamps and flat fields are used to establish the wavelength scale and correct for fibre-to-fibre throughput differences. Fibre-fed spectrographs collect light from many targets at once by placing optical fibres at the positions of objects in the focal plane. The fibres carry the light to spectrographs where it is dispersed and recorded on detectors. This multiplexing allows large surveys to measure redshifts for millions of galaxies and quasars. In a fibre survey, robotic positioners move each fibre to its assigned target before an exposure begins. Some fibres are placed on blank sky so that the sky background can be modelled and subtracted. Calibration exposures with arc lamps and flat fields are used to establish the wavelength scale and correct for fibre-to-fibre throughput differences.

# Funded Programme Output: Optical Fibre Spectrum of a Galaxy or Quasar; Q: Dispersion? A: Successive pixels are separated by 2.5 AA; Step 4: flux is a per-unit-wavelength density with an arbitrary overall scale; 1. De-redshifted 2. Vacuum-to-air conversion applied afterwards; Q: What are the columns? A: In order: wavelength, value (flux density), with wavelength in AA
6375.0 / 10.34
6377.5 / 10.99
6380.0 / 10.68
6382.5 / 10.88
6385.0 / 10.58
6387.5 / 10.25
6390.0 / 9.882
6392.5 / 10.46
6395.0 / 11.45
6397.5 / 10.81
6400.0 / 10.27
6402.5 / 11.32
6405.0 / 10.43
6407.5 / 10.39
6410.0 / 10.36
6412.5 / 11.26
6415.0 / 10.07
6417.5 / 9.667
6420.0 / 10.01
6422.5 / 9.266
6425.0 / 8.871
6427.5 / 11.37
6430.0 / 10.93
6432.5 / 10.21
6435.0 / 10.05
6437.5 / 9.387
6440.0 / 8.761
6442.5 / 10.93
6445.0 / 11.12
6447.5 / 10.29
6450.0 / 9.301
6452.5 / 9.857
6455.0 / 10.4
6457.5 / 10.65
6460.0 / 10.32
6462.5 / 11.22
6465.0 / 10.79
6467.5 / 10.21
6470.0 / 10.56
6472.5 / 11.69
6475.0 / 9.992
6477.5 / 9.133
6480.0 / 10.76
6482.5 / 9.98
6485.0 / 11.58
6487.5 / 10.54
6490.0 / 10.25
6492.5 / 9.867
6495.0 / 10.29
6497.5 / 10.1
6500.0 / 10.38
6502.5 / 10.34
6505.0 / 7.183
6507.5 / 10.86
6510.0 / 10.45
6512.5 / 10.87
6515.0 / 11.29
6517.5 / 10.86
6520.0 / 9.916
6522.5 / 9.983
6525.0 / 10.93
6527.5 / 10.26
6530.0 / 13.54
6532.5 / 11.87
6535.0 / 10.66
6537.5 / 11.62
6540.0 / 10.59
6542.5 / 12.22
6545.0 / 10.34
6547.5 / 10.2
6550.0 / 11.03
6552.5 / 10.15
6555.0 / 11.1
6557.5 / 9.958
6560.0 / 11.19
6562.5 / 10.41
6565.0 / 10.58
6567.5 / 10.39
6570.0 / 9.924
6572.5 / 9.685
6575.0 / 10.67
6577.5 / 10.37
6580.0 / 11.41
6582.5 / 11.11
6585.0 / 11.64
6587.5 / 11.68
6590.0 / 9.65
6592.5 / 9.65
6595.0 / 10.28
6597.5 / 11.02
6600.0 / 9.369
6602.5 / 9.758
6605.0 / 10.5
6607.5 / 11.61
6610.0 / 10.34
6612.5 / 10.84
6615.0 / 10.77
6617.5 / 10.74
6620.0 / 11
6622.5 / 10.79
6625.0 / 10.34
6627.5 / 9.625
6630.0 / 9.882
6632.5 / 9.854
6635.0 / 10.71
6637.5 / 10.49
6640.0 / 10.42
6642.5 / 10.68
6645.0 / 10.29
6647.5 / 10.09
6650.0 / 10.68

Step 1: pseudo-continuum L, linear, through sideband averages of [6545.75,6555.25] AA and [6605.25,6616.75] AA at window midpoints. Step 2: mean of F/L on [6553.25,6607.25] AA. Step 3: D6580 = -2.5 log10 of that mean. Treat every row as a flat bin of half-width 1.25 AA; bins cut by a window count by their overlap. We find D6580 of 0.02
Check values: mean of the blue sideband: 10.6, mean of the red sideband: 10.8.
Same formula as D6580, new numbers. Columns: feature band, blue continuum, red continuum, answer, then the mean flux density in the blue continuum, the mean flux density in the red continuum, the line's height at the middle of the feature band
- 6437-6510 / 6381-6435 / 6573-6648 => 0.021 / 10.4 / 10.5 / 10.4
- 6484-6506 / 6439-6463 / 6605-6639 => 0.028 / 10.3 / 10.5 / 10.3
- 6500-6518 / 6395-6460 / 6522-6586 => 0.041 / 10.3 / 10.8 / 10.6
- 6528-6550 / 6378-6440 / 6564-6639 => -0.088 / 10.3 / 10.5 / 10.4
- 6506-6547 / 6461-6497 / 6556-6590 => -0.041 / 10.5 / 10.7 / 10.6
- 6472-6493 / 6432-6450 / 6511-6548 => 0.011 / 10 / 11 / 10.5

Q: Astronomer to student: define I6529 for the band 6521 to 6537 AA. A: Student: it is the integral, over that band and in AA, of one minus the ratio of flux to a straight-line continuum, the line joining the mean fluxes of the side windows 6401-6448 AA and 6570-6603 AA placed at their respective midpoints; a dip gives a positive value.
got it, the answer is -1.2 AA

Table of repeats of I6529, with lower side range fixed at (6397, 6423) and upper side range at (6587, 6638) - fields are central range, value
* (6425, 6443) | 0.45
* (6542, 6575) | -0.39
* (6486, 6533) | -0.51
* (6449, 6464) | 0.09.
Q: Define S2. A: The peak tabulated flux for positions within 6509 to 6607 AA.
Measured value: 13.54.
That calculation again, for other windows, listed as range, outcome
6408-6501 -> 11.69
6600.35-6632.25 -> 11.61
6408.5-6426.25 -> 11.26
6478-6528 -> 11.58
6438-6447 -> 11.12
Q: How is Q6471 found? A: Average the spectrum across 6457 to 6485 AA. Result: 10.5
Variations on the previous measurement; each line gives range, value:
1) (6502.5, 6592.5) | 10.7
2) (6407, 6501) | 10.3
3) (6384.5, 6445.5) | 10.3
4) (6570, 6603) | 10.5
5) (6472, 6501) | 10.3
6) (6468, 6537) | 10.5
